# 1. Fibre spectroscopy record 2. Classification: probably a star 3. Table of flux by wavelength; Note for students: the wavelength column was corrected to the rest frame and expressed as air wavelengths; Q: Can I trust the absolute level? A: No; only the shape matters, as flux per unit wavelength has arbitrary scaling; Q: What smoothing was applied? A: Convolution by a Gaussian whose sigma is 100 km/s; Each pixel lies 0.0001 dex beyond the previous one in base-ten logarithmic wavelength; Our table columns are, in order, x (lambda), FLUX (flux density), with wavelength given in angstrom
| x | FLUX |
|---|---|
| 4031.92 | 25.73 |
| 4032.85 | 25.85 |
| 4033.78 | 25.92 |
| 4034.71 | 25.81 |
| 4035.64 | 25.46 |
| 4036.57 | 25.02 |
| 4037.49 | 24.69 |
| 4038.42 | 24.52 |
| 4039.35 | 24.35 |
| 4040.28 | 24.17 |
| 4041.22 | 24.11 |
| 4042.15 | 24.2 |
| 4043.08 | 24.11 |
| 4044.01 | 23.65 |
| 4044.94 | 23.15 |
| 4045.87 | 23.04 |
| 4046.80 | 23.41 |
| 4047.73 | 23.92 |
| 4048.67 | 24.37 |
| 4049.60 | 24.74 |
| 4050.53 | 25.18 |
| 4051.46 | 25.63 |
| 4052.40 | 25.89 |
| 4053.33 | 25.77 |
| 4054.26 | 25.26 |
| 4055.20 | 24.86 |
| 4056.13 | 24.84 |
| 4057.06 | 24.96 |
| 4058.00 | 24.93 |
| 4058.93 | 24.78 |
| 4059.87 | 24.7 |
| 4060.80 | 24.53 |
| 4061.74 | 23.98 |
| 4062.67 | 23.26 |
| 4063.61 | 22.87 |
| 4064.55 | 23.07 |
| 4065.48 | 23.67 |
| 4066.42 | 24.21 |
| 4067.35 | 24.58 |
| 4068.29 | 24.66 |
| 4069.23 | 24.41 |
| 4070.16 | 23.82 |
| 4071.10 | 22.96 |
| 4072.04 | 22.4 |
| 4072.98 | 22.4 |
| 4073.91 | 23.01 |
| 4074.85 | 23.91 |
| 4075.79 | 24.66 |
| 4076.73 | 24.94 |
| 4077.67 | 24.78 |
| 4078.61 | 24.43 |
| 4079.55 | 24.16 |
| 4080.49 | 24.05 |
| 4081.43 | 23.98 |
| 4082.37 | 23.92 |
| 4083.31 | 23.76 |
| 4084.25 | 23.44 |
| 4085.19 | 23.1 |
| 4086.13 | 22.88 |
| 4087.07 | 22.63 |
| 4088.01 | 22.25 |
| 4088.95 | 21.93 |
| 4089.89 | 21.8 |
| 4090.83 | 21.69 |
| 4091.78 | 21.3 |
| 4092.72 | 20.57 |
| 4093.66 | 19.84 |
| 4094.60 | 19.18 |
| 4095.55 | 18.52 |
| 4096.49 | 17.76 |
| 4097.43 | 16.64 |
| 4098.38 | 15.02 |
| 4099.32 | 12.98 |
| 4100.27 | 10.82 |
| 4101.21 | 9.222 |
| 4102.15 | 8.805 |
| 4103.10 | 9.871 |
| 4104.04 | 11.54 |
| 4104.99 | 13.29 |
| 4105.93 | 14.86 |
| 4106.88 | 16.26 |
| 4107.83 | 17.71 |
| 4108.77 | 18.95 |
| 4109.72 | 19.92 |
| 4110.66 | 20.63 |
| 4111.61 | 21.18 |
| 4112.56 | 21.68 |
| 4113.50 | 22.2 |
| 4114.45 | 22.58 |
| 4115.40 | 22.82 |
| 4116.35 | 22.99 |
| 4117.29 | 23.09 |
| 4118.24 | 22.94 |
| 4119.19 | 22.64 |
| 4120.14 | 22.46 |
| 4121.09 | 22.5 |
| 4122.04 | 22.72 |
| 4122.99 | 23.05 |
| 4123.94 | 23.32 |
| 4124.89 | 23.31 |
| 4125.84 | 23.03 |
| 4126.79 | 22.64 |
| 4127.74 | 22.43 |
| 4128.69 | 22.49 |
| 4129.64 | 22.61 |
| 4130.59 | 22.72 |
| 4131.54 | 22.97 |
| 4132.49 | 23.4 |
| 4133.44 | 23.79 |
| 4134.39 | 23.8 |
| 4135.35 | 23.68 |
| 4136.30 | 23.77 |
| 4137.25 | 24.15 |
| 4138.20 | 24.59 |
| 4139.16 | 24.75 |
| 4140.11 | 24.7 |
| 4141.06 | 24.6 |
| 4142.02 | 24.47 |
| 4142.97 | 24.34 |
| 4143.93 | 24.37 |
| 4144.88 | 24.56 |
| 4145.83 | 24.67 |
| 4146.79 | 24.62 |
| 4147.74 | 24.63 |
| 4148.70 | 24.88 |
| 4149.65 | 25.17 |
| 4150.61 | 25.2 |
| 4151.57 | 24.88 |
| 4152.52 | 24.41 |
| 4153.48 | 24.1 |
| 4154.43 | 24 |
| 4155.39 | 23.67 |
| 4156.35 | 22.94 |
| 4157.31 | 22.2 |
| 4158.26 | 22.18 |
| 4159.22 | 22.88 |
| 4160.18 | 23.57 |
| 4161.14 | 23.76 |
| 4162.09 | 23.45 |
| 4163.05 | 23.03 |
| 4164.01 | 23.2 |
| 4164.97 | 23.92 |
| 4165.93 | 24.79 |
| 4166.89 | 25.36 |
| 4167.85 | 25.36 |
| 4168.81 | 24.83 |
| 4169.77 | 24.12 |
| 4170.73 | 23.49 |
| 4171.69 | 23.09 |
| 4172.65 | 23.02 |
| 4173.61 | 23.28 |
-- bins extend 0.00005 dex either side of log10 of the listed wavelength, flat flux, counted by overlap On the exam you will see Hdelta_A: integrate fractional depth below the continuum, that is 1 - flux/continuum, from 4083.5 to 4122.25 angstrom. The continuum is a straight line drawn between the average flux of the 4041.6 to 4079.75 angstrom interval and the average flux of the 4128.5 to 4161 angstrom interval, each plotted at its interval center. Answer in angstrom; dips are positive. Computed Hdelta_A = 8.0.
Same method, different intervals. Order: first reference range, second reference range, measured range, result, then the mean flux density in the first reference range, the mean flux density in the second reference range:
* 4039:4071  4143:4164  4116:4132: 0.83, 24.3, 24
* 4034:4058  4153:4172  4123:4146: 0.22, 24.6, 23.7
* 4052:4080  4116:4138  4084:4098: 1.73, 24.2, 23.1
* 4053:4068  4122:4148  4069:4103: 4.84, 24.4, 23.7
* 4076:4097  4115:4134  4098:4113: 4.95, 22.3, 22.9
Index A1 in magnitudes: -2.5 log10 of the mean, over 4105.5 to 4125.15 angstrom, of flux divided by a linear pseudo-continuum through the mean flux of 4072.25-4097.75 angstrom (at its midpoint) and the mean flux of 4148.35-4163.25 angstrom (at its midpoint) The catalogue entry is 0.08 mag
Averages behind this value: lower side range 22.3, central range 21.3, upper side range 23.8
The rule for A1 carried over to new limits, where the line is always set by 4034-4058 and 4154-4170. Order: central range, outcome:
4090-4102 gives 0.39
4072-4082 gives 0.02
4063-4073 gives 0.04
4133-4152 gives -0.03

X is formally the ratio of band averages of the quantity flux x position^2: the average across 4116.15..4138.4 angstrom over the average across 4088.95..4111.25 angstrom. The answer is 1.4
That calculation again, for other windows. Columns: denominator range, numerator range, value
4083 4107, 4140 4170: 1.41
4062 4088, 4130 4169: 1.05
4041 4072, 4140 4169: 1.04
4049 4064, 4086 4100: 0.80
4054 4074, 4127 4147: 1.03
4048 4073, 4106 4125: 0.91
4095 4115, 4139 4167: 1.52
